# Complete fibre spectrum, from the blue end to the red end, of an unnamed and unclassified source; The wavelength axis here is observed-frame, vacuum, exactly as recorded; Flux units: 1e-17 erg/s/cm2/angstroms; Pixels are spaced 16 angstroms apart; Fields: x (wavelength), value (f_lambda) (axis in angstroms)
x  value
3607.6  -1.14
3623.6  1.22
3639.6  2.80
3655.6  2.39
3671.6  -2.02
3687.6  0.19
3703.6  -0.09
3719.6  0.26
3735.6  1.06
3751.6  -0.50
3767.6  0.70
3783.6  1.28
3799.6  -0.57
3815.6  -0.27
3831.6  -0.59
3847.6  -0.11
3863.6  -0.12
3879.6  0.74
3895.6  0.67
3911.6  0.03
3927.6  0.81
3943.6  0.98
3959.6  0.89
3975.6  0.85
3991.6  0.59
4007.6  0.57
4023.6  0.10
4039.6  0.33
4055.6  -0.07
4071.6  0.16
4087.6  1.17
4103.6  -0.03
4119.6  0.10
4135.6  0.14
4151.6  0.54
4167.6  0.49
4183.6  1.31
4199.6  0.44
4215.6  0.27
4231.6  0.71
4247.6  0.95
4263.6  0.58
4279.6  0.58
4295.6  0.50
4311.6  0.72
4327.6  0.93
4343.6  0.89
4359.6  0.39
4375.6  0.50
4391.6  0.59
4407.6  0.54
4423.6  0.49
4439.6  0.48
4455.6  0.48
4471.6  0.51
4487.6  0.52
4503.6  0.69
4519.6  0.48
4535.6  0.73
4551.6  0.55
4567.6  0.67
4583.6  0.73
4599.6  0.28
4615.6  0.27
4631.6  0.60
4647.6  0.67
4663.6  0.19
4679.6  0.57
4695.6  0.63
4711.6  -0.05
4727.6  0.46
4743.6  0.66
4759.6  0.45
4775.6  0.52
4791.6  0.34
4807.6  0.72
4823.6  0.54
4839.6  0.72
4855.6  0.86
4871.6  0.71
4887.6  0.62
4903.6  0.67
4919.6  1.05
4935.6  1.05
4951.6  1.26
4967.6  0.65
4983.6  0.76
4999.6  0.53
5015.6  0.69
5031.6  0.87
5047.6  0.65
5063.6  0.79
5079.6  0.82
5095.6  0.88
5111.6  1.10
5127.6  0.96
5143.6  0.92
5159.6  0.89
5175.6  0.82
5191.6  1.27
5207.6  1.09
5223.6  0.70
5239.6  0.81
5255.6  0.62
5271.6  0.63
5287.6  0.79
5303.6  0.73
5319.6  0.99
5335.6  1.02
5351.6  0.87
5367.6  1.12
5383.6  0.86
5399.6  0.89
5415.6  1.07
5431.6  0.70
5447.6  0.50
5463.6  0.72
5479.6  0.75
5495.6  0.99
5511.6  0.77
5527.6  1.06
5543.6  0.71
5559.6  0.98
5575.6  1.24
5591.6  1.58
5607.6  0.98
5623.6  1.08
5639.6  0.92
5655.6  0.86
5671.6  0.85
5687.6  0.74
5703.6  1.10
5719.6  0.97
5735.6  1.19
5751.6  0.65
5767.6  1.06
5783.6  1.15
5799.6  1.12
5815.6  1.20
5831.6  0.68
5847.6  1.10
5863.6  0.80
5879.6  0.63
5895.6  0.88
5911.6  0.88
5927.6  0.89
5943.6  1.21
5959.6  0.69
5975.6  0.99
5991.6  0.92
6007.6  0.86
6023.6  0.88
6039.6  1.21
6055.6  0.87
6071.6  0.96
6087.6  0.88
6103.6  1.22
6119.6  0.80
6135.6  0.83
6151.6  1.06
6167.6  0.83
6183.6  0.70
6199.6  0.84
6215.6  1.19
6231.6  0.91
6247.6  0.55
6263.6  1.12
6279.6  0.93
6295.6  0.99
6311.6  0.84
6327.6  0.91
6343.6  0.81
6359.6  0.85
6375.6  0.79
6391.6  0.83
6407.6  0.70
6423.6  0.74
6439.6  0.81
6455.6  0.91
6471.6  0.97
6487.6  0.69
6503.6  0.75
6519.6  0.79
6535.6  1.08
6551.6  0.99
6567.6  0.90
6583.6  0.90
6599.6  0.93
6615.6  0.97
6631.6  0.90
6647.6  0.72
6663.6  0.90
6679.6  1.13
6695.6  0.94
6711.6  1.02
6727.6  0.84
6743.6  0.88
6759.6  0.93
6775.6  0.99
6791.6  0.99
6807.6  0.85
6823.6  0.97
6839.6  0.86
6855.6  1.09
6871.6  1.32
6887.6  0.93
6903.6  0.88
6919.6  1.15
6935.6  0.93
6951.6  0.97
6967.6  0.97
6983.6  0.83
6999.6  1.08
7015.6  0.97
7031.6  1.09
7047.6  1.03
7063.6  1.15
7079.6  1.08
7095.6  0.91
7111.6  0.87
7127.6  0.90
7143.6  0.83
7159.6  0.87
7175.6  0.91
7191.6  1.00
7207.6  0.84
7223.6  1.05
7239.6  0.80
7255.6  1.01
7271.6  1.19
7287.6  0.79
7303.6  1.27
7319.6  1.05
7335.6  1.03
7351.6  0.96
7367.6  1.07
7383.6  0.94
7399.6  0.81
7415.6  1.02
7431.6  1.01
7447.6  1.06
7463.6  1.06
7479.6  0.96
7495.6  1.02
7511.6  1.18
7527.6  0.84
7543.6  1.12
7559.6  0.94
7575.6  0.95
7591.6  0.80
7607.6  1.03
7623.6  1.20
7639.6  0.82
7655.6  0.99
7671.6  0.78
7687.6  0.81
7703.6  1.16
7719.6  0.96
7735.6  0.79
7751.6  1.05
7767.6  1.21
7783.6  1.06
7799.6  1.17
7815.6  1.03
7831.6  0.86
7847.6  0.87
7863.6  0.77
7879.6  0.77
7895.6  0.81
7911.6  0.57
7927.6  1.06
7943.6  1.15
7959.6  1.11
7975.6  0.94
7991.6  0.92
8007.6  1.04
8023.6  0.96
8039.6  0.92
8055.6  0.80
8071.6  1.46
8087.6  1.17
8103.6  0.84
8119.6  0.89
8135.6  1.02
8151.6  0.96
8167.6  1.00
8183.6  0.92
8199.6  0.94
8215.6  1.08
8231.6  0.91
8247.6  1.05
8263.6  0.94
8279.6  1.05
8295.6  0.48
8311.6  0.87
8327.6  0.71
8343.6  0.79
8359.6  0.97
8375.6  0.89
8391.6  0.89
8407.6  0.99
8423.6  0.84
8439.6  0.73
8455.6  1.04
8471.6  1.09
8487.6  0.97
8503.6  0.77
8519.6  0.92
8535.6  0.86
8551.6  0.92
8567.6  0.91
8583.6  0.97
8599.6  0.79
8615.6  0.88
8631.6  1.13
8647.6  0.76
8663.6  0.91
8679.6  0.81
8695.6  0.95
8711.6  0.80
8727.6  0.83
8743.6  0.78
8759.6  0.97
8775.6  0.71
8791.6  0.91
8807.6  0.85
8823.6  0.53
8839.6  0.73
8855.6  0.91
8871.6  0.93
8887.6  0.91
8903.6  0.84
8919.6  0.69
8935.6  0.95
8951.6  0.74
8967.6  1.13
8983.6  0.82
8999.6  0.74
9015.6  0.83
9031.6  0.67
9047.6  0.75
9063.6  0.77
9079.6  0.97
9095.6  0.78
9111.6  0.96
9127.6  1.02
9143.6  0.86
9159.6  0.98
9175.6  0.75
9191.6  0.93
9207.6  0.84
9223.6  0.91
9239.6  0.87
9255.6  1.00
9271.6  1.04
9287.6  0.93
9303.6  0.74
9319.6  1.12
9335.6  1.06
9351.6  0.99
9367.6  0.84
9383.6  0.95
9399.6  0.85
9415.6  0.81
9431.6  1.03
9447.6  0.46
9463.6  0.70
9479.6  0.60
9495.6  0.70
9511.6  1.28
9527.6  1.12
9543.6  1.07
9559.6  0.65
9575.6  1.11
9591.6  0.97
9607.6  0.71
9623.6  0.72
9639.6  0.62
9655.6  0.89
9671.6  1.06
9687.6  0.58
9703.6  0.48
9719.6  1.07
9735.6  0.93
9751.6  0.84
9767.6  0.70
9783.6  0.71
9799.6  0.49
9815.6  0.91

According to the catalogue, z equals 0.229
